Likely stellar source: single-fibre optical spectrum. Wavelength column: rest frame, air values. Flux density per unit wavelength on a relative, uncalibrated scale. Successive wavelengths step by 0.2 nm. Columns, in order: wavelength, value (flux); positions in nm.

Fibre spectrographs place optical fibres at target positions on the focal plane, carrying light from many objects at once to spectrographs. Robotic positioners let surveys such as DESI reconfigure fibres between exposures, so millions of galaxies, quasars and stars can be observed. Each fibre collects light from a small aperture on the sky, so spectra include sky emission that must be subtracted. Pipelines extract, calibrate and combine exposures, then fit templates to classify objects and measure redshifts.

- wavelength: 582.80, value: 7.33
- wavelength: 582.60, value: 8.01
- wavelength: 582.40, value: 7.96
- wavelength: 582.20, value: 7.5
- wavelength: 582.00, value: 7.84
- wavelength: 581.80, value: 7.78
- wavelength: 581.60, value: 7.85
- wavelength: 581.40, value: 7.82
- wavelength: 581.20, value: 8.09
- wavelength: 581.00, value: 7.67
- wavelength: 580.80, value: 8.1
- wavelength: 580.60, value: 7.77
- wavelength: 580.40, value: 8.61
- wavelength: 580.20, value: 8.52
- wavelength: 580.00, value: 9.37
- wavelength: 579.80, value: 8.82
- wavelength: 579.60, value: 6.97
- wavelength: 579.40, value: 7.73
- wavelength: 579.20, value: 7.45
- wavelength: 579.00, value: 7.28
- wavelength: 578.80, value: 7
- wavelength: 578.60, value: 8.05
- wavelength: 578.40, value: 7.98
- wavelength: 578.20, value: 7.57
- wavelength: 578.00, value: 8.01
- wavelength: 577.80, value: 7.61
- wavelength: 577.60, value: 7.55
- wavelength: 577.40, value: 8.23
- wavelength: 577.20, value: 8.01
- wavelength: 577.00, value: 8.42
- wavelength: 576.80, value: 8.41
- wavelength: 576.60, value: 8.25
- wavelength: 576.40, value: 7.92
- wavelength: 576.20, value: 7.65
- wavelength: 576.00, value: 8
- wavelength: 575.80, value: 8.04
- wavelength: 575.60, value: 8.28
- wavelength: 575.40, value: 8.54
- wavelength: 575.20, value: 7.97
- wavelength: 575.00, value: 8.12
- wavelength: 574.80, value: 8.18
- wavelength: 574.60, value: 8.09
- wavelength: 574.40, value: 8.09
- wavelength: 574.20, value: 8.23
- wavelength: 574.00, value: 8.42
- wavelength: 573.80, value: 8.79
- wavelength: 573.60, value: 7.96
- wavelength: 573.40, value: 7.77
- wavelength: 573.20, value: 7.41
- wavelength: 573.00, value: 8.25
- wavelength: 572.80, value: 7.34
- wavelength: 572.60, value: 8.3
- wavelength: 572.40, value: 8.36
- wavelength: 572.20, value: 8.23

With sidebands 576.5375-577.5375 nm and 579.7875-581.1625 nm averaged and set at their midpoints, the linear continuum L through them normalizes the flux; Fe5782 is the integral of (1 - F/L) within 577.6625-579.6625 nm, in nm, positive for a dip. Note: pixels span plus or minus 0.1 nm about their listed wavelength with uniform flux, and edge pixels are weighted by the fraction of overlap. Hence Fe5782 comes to 0.174 nm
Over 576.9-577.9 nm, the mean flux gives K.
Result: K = 7.96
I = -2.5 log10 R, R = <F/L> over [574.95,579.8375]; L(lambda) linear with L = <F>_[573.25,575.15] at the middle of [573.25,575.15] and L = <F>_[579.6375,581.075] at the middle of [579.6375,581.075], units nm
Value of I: 0.05 mag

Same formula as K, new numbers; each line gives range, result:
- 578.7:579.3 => 7.24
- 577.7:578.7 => 7.84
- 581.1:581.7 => 7.92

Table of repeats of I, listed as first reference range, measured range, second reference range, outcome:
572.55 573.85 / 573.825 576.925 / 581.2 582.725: -0.035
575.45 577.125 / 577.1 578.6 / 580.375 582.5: 0.026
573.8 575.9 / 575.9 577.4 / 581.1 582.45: 0.002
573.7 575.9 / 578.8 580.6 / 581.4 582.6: -0.009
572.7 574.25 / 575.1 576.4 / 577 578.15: -0.015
